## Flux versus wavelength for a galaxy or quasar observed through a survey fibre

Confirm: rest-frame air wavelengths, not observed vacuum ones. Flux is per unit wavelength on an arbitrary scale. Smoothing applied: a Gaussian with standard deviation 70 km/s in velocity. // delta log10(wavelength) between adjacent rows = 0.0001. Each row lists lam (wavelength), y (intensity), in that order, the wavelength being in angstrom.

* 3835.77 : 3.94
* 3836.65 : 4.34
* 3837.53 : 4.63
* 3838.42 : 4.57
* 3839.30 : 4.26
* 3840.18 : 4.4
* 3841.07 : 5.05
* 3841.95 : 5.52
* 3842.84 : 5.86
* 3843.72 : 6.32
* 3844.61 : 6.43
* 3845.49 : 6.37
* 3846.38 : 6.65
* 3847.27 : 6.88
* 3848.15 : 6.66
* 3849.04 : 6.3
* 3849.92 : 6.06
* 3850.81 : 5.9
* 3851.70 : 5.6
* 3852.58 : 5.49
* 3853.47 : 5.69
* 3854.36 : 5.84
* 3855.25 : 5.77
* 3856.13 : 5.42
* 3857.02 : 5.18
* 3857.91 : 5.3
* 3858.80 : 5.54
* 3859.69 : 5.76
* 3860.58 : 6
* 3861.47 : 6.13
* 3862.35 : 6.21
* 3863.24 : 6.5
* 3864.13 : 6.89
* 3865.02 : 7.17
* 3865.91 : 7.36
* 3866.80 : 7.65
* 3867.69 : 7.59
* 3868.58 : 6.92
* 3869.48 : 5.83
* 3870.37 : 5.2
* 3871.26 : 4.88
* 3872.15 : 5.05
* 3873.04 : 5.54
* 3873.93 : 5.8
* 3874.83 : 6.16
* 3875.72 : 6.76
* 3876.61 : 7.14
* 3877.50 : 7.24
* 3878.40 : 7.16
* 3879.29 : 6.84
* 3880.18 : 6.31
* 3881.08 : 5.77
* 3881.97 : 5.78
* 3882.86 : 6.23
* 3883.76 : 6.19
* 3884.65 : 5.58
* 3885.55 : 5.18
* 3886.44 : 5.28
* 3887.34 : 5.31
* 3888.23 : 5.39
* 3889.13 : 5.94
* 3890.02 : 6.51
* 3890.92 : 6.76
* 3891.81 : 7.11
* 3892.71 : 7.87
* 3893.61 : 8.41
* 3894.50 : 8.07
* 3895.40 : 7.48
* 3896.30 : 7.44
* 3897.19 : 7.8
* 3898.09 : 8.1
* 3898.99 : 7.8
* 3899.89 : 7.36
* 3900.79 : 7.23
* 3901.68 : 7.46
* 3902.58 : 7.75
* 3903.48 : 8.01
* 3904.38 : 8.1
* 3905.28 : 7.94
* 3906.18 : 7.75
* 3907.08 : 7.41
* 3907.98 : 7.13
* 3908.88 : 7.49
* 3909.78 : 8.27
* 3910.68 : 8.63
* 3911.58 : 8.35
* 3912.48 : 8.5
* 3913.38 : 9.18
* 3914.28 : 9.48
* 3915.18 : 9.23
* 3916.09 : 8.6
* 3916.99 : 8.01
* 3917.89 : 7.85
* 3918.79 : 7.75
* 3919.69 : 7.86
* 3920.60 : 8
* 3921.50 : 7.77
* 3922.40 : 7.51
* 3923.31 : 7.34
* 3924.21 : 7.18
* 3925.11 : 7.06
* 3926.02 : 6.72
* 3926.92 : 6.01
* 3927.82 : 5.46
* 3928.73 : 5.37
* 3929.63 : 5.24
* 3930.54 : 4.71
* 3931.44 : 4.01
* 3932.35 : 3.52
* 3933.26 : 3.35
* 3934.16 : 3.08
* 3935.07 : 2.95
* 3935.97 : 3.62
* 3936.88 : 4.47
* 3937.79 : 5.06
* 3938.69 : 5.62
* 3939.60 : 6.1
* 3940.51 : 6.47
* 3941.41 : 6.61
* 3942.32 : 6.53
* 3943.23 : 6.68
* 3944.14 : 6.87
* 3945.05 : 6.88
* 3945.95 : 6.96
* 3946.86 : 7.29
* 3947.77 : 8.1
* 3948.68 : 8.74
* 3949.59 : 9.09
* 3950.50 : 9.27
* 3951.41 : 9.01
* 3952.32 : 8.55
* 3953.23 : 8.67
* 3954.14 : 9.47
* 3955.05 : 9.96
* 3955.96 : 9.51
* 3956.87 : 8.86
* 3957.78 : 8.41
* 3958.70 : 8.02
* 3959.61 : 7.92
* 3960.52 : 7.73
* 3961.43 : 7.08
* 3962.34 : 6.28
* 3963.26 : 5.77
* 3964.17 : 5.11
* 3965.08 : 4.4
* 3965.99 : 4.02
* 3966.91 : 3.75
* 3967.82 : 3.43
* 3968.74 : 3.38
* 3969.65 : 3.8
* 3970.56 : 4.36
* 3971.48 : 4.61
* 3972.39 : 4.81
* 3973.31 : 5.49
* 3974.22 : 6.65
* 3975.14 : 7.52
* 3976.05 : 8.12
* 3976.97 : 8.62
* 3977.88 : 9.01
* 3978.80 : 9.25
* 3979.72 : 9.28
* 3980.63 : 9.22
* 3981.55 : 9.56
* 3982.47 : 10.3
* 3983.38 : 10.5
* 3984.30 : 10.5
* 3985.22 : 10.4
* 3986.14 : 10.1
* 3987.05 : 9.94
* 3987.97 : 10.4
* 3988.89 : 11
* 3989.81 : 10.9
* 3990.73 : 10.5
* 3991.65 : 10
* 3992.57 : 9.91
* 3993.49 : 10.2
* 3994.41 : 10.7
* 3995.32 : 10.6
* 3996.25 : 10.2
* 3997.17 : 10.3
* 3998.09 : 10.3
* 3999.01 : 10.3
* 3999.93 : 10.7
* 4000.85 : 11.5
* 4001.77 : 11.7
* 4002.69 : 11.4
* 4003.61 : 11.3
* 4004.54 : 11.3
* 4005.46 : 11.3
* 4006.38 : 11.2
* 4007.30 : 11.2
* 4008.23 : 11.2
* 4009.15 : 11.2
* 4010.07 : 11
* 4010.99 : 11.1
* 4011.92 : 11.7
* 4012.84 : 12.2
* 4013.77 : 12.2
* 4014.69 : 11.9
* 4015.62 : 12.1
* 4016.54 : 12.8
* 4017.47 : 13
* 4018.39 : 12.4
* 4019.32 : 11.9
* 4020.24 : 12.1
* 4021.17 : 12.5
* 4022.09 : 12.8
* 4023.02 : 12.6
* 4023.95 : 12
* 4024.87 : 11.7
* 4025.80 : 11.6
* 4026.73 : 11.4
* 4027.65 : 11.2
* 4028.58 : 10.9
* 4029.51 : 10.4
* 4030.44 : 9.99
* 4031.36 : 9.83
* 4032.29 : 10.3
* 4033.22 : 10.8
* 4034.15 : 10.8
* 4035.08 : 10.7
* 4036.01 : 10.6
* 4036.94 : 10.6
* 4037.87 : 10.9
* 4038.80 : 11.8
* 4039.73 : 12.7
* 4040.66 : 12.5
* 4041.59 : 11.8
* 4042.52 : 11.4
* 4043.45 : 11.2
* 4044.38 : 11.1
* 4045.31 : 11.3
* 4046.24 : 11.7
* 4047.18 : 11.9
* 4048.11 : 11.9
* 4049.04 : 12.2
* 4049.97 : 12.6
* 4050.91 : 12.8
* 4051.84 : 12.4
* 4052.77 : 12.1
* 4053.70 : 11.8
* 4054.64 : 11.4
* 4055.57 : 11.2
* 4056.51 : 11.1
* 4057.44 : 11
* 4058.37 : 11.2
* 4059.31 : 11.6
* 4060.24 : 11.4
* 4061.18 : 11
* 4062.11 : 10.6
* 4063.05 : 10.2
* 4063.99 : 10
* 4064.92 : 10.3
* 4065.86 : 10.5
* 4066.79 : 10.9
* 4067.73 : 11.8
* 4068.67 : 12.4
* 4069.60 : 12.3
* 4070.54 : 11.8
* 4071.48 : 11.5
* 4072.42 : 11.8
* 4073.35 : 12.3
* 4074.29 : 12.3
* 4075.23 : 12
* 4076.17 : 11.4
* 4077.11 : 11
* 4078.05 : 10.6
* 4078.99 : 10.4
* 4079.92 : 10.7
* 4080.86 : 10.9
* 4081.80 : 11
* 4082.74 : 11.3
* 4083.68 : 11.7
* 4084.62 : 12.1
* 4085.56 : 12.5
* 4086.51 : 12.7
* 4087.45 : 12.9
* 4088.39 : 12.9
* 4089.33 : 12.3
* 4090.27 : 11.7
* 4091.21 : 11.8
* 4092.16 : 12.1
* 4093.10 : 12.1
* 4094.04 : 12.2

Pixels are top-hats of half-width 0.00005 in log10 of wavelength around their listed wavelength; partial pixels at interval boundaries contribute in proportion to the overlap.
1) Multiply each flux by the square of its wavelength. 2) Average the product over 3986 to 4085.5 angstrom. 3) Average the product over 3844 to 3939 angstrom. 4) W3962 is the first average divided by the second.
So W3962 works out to 1.86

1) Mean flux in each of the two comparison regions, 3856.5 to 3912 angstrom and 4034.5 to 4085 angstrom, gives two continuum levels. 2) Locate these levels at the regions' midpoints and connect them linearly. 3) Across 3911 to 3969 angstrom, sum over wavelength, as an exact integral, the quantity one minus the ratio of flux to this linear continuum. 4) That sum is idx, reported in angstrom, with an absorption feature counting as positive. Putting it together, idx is 9.9 angstrom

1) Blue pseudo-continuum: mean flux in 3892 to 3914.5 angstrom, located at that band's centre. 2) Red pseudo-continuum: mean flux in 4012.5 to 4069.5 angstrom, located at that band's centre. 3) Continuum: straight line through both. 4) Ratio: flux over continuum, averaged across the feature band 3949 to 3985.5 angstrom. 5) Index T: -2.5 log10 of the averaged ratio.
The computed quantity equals 0.27 mag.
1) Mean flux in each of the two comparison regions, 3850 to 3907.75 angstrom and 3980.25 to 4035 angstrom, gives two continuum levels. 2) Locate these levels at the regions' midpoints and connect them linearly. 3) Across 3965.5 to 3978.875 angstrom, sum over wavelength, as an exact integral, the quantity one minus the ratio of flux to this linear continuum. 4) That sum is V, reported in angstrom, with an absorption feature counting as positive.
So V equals 5.7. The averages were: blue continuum 6.55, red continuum 11.1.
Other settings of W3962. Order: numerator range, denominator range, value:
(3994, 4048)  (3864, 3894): 1.92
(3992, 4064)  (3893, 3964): 1.65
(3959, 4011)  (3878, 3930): 1.27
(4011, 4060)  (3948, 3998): 1.46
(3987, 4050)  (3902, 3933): 1.63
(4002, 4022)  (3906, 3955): 1.75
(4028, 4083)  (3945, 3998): 1.44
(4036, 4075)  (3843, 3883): 2.05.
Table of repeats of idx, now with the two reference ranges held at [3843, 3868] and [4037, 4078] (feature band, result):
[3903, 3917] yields -1.1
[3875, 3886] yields 0.9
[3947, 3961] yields 0.2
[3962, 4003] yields 5.2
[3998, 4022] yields -3.1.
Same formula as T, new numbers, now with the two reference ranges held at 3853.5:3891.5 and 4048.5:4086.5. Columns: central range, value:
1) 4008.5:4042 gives -0.13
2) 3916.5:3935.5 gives 0.24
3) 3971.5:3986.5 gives 0.06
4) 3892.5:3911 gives -0.13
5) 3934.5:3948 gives 0.32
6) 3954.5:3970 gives 0.32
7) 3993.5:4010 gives -0.14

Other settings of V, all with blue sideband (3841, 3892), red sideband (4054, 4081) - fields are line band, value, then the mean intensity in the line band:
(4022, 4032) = -1.02 angstrom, 11.2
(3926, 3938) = 5.13 angstrom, 4.45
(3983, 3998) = -1.79 angstrom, 10.4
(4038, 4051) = -1.49 angstrom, 11.9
